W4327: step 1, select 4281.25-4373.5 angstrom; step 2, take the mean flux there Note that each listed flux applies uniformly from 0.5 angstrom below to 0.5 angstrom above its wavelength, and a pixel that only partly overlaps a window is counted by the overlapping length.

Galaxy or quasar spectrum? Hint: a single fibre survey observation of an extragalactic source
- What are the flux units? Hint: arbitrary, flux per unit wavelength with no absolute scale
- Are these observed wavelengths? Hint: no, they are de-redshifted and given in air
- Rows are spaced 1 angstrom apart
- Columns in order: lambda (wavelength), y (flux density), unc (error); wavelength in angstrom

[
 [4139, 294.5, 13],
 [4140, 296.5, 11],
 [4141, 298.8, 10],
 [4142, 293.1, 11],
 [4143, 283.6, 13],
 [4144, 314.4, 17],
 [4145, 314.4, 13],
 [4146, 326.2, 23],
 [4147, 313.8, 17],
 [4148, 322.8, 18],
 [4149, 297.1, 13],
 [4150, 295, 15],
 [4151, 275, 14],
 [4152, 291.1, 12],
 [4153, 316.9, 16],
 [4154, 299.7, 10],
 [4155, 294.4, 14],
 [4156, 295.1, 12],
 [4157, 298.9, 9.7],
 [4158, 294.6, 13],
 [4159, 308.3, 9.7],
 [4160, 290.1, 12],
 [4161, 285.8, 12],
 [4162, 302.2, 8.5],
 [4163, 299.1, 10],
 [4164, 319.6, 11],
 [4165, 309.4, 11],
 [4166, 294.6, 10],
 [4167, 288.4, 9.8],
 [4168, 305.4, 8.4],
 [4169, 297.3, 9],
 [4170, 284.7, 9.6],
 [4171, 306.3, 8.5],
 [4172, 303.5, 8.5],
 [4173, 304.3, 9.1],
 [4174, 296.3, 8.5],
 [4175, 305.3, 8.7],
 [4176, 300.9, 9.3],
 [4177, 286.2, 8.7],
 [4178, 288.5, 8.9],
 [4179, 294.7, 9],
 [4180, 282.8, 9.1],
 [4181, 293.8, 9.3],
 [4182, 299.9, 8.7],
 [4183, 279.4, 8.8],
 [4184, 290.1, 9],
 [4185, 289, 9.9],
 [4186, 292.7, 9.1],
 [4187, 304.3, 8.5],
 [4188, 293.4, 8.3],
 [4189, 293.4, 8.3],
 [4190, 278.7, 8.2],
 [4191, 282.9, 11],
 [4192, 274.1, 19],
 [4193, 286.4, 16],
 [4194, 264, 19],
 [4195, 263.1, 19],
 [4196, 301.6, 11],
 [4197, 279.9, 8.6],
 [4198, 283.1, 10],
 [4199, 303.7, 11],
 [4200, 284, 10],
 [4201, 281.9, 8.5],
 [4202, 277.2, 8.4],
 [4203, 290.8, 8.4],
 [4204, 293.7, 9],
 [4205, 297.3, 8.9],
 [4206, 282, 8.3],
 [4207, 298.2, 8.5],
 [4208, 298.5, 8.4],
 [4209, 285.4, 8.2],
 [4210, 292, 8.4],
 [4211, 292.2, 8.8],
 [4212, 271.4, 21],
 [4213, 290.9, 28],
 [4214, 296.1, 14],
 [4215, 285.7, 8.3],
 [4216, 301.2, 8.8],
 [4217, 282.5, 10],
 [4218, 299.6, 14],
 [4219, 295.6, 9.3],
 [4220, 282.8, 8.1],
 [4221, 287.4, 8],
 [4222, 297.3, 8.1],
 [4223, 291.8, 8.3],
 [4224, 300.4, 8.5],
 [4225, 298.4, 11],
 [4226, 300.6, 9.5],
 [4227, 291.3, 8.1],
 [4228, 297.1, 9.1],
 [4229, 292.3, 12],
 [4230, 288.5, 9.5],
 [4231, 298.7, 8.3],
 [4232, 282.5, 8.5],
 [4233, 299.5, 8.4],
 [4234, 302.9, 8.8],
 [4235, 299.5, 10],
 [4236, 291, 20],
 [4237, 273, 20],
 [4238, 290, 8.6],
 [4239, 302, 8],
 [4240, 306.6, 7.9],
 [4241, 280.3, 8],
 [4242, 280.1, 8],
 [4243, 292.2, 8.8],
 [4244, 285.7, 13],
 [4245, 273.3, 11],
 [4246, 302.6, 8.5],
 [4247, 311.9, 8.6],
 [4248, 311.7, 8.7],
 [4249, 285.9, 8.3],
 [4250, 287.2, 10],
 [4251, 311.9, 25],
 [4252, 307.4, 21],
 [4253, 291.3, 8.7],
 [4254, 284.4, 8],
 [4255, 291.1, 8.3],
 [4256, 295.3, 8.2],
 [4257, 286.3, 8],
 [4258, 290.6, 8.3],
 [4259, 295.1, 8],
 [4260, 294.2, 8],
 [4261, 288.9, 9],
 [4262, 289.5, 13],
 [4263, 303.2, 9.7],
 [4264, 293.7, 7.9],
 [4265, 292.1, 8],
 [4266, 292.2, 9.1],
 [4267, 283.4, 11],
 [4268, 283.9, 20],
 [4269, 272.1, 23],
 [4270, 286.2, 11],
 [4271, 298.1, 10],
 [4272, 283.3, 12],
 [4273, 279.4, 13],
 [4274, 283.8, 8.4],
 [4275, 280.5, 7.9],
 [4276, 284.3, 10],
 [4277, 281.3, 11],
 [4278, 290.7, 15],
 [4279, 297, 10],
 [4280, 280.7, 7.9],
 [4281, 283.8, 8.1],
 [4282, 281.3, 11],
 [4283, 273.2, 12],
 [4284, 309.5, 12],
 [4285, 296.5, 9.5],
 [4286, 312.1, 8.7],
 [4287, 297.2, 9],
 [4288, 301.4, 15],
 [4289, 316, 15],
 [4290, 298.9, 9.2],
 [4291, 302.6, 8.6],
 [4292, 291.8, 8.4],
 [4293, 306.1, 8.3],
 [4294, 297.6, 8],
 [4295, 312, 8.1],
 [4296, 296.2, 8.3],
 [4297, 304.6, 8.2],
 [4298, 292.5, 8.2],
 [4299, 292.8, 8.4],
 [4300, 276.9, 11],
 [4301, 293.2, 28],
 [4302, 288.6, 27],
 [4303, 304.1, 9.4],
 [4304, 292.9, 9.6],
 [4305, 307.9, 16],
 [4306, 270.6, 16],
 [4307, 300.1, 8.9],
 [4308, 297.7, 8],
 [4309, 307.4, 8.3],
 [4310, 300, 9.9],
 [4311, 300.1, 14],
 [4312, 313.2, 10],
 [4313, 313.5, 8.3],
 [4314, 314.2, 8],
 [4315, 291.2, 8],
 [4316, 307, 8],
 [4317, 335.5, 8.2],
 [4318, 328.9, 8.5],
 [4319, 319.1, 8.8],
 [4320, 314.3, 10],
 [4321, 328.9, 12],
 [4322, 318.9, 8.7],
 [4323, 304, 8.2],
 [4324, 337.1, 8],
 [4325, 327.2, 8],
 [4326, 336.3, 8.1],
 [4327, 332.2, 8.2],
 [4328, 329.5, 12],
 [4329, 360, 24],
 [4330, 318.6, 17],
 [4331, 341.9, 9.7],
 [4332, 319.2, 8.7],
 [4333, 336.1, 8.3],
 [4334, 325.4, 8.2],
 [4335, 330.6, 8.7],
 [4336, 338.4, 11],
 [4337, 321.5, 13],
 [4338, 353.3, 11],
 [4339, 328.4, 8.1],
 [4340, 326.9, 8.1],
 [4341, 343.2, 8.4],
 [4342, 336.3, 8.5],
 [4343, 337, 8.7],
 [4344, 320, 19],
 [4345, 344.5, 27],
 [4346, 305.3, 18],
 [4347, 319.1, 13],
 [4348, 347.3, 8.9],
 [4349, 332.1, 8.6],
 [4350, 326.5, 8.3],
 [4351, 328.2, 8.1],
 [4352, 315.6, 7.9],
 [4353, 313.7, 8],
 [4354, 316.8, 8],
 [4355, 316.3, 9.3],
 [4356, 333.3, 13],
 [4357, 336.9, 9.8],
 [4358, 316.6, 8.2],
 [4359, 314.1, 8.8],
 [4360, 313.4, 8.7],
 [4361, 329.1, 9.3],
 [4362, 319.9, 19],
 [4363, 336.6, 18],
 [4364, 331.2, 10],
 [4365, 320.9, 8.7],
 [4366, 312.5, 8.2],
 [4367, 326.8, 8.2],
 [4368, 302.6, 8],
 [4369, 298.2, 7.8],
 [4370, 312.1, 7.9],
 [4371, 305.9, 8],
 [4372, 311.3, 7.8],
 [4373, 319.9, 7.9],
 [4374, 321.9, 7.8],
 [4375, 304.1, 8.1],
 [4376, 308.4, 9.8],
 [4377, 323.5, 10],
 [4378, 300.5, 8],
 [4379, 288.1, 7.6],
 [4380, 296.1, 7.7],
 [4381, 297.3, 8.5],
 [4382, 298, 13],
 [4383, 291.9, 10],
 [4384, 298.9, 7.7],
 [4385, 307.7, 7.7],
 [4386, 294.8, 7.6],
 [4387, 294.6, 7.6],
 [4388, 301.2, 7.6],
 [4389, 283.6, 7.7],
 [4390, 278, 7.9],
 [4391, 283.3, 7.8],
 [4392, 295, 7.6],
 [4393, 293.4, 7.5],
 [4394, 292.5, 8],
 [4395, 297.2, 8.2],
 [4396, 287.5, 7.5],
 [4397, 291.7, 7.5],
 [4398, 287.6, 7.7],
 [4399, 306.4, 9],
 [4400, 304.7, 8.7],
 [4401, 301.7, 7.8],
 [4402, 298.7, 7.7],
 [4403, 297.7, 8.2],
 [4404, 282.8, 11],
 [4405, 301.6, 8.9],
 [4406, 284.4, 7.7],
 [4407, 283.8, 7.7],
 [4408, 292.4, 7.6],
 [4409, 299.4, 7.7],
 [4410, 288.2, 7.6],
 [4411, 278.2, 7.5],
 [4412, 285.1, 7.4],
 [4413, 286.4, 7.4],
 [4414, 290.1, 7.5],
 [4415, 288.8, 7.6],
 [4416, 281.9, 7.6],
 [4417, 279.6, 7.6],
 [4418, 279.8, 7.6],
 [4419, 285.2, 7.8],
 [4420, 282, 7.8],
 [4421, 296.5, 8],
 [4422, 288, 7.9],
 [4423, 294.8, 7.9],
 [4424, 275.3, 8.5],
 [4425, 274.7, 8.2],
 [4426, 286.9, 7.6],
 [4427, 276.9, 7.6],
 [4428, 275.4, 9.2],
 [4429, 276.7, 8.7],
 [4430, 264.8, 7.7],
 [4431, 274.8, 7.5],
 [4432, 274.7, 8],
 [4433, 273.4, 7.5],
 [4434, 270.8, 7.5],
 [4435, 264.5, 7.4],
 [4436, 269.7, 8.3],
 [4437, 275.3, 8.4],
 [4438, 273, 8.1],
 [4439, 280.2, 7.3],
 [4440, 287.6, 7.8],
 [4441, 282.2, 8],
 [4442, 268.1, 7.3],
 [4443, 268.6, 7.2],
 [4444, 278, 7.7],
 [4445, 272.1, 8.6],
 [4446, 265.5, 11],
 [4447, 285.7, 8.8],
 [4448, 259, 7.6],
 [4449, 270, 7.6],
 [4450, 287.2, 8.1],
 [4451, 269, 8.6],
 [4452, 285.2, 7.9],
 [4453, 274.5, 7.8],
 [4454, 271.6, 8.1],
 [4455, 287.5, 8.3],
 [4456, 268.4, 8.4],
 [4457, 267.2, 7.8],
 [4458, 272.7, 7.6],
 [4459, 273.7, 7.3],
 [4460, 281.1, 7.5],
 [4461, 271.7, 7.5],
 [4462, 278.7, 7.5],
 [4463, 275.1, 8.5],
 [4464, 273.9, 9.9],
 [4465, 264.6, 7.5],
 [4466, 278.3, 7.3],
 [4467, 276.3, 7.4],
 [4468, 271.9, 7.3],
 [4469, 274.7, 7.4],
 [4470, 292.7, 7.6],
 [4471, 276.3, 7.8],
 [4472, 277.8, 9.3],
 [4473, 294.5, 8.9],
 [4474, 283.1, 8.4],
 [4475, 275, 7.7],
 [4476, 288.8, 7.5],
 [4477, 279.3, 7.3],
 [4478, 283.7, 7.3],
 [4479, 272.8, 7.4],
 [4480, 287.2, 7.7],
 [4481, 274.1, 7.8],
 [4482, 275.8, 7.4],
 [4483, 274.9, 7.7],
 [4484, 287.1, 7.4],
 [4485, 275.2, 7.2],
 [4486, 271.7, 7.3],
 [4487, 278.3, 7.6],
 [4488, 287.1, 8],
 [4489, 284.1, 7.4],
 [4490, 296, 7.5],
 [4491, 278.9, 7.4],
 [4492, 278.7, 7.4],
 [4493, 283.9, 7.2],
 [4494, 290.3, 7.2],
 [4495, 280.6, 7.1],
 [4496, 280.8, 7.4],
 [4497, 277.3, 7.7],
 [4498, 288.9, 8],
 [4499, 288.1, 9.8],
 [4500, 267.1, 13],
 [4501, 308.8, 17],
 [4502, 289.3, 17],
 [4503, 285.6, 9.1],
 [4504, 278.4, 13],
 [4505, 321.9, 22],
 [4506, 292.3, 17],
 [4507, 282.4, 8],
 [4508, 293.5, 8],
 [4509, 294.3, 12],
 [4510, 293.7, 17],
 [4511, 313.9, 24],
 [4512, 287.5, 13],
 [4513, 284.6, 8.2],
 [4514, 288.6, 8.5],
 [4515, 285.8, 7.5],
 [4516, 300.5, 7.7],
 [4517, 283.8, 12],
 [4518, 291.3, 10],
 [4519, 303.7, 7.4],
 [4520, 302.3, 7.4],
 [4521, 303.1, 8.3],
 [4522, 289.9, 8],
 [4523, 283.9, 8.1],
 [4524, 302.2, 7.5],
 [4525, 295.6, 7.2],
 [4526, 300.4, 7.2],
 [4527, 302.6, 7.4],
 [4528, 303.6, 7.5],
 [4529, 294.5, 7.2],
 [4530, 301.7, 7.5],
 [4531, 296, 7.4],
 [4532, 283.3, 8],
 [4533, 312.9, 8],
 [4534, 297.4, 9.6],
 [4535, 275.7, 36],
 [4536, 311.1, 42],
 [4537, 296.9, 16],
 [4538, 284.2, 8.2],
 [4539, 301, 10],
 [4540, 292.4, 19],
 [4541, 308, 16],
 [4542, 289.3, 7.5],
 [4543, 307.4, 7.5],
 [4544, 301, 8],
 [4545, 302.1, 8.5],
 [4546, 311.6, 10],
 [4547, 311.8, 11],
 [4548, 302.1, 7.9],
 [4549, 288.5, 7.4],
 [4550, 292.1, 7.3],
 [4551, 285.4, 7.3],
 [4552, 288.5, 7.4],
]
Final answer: 315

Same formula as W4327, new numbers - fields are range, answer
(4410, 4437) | 280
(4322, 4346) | 332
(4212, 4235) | 293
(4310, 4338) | 324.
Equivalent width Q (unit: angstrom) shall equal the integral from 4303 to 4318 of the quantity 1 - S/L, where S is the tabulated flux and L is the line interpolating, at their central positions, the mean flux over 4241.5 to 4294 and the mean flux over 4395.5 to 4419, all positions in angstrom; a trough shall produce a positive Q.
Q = -0.7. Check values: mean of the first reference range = 292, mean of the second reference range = 290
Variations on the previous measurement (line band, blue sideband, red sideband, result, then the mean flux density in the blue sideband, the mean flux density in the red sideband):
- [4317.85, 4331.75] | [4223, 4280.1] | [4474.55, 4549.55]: -1.7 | 292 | 291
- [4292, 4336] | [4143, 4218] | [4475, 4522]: -3.2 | 294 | 287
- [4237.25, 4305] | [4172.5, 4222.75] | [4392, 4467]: -1.4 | 290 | 281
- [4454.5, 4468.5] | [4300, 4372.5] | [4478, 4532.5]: 1.1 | 320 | 289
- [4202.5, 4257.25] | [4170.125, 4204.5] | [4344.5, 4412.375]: 0.1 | 290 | 306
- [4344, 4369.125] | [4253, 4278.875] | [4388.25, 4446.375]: -3.3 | 288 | 284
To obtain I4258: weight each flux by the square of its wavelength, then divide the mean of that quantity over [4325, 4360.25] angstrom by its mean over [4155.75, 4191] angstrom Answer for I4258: 1.2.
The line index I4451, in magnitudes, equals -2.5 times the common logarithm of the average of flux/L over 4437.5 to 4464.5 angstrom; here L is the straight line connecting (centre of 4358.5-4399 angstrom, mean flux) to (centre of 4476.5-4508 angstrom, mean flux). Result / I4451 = 0.06 mag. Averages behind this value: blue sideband 304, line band 275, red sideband 284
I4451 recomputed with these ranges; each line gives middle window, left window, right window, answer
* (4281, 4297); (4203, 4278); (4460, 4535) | -0.03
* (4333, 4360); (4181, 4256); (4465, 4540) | -0.13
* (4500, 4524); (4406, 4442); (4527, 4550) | 0.00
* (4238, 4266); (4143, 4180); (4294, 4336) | 0.05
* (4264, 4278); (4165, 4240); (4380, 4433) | 0.02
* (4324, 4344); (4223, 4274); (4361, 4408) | -0.12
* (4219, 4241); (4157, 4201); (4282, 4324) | 0.01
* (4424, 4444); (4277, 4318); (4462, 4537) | 0.06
